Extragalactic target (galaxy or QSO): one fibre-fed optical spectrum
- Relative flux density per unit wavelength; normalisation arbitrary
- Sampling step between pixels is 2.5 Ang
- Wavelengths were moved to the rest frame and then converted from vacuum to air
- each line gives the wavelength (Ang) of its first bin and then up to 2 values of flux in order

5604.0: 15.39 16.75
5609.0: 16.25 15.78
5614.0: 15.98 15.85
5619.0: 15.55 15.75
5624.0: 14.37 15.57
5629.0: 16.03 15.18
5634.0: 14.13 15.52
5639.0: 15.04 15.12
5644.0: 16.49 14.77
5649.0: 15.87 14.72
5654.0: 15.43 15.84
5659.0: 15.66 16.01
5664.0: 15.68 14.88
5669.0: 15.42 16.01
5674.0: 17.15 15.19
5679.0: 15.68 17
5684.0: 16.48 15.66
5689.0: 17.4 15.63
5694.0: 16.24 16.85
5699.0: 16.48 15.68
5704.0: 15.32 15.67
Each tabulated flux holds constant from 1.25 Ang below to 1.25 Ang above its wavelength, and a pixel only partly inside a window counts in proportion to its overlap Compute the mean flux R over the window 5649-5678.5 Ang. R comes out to 15.6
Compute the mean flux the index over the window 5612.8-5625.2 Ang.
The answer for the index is 15.5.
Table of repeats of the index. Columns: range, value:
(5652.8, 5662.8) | 15.7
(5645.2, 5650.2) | 15.3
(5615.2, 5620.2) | 15.7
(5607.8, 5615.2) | 16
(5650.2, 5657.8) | 15.3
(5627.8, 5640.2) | 15.2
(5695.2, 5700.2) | 16.7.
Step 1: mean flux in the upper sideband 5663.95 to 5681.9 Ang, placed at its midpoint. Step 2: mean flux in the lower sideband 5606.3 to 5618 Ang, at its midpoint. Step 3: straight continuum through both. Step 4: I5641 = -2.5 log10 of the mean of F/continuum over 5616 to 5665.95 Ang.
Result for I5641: 0.04 mag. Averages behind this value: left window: 16.1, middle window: 15.4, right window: 15.8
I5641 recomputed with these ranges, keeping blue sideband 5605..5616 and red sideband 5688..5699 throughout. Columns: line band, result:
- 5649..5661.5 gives 0.06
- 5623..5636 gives 0.08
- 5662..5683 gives 0.04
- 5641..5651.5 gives 0.06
